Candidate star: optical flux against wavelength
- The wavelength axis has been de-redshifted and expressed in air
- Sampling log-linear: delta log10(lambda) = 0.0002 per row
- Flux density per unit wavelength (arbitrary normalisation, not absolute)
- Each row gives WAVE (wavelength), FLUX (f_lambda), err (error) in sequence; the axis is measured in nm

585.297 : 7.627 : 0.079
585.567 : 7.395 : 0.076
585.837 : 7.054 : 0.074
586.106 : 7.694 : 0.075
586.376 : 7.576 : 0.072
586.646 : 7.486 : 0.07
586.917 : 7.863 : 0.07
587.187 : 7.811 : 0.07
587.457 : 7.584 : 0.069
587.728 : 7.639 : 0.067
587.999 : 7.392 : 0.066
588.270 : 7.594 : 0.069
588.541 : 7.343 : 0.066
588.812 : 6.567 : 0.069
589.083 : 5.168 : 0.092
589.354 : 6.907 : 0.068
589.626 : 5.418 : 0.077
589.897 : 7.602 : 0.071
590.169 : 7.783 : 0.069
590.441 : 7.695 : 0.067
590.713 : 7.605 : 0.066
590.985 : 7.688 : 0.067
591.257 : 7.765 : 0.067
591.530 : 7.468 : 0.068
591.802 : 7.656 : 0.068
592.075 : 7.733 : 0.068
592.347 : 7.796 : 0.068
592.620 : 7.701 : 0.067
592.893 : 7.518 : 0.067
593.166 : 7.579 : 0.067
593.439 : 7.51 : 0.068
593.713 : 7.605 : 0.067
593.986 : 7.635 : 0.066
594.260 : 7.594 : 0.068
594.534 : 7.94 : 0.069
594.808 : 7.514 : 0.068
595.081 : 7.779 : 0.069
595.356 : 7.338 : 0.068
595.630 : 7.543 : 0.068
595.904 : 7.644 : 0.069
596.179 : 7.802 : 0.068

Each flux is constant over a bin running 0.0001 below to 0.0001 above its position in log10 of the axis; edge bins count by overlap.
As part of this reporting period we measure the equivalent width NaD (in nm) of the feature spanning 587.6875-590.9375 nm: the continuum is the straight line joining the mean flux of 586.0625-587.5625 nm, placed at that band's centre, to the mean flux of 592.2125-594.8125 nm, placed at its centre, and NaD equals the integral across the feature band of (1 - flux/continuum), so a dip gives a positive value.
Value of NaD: 0.255 nm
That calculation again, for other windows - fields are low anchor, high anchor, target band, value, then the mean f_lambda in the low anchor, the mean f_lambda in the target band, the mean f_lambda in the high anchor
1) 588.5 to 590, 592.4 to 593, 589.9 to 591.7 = -0.180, 6.43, 7.66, 7.64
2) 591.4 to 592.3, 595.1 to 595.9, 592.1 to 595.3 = -0.027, 7.64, 7.65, 7.52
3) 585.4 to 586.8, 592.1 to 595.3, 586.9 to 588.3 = -0.027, 7.45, 7.63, 7.65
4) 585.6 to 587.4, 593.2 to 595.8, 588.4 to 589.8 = 0.233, 7.57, 6.33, 7.61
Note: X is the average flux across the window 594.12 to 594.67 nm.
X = 7.76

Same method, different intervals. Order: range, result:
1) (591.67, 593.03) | 7.68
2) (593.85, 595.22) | 7.69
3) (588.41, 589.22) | 6.36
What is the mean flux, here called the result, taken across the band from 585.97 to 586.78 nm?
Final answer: 7.59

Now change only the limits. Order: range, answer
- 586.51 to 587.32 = 7.72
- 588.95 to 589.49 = 6.04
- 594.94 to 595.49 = 7.56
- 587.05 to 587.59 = 7.71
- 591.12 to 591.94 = 7.63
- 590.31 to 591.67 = 7.64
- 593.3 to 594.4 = 7.58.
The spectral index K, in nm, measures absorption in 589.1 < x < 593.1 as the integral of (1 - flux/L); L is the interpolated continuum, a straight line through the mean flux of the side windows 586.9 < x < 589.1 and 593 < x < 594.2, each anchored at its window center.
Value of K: 0.04 nm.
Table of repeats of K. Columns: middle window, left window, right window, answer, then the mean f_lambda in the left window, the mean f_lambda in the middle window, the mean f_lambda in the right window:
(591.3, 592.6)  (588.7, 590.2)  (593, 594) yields -0.09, 6.49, 7.67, 7.58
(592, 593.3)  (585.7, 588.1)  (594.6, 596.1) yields -0.01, 7.57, 7.67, 7.59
